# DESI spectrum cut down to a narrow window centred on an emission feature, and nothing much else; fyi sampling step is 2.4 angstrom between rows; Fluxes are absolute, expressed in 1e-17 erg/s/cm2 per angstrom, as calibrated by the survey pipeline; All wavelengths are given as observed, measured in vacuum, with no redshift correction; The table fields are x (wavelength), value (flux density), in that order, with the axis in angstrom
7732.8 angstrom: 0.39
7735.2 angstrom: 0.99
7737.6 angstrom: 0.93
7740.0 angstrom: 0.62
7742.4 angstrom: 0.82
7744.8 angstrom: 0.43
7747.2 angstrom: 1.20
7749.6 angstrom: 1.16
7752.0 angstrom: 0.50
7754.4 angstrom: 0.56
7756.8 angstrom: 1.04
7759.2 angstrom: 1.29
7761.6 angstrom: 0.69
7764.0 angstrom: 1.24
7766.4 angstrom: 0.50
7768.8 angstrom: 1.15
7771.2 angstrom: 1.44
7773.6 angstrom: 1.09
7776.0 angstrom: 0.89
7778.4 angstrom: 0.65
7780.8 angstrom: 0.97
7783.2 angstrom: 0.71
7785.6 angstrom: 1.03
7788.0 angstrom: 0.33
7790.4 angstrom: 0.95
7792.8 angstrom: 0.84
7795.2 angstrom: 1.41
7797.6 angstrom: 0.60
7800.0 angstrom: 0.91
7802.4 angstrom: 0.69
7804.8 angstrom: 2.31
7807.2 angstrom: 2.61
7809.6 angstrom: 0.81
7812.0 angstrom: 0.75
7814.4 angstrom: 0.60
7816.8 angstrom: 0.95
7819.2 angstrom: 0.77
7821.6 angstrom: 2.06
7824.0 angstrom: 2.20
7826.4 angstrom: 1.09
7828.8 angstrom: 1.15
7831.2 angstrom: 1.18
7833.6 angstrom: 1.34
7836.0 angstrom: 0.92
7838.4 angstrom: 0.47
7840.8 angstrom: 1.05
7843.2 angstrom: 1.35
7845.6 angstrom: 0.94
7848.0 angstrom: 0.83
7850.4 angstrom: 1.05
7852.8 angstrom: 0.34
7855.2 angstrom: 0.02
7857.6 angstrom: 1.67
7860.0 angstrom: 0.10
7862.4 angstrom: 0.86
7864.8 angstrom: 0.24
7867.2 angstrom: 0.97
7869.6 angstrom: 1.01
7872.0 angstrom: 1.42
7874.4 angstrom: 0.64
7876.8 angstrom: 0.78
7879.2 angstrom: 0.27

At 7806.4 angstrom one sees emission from [S II]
